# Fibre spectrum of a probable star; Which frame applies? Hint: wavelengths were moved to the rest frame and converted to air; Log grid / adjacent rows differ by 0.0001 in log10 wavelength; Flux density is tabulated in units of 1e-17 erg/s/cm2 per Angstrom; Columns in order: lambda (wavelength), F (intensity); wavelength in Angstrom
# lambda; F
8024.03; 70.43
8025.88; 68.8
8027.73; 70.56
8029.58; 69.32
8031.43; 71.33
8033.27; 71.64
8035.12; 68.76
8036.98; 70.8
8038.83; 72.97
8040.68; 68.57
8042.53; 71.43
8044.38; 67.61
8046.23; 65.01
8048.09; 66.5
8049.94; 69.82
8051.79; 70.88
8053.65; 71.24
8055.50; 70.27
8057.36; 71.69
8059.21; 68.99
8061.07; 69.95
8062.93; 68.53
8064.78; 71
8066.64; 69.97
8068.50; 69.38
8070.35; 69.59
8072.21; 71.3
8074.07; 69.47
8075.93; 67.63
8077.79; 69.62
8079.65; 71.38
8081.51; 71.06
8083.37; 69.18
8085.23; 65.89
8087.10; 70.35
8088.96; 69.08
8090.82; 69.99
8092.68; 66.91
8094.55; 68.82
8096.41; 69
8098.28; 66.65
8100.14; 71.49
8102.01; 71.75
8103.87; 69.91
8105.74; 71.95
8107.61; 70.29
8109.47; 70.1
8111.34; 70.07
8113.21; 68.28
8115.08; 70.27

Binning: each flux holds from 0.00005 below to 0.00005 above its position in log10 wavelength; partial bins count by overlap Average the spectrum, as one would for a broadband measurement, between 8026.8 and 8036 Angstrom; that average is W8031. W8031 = 70.4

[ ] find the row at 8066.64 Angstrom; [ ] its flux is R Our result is 69.97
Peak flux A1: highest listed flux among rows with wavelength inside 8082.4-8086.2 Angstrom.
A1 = 69.18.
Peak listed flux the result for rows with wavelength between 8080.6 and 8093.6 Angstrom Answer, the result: 71.06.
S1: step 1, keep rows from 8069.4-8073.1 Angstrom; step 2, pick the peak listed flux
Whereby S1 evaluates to 71.3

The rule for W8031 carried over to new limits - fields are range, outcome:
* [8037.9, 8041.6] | 70.8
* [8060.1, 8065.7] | 69.8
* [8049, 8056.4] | 70.6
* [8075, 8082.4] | 69.9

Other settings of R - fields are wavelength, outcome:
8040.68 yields 68.57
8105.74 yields 71.95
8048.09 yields 66.5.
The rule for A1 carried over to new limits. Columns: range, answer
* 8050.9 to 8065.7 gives 71.69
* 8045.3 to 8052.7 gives 70.88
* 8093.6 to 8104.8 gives 71.75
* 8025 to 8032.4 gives 71.33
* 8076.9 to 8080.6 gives 71.38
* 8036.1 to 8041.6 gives 72.97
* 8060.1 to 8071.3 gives 71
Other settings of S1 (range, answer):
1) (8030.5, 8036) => 71.64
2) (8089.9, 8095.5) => 69.99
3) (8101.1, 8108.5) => 71.95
